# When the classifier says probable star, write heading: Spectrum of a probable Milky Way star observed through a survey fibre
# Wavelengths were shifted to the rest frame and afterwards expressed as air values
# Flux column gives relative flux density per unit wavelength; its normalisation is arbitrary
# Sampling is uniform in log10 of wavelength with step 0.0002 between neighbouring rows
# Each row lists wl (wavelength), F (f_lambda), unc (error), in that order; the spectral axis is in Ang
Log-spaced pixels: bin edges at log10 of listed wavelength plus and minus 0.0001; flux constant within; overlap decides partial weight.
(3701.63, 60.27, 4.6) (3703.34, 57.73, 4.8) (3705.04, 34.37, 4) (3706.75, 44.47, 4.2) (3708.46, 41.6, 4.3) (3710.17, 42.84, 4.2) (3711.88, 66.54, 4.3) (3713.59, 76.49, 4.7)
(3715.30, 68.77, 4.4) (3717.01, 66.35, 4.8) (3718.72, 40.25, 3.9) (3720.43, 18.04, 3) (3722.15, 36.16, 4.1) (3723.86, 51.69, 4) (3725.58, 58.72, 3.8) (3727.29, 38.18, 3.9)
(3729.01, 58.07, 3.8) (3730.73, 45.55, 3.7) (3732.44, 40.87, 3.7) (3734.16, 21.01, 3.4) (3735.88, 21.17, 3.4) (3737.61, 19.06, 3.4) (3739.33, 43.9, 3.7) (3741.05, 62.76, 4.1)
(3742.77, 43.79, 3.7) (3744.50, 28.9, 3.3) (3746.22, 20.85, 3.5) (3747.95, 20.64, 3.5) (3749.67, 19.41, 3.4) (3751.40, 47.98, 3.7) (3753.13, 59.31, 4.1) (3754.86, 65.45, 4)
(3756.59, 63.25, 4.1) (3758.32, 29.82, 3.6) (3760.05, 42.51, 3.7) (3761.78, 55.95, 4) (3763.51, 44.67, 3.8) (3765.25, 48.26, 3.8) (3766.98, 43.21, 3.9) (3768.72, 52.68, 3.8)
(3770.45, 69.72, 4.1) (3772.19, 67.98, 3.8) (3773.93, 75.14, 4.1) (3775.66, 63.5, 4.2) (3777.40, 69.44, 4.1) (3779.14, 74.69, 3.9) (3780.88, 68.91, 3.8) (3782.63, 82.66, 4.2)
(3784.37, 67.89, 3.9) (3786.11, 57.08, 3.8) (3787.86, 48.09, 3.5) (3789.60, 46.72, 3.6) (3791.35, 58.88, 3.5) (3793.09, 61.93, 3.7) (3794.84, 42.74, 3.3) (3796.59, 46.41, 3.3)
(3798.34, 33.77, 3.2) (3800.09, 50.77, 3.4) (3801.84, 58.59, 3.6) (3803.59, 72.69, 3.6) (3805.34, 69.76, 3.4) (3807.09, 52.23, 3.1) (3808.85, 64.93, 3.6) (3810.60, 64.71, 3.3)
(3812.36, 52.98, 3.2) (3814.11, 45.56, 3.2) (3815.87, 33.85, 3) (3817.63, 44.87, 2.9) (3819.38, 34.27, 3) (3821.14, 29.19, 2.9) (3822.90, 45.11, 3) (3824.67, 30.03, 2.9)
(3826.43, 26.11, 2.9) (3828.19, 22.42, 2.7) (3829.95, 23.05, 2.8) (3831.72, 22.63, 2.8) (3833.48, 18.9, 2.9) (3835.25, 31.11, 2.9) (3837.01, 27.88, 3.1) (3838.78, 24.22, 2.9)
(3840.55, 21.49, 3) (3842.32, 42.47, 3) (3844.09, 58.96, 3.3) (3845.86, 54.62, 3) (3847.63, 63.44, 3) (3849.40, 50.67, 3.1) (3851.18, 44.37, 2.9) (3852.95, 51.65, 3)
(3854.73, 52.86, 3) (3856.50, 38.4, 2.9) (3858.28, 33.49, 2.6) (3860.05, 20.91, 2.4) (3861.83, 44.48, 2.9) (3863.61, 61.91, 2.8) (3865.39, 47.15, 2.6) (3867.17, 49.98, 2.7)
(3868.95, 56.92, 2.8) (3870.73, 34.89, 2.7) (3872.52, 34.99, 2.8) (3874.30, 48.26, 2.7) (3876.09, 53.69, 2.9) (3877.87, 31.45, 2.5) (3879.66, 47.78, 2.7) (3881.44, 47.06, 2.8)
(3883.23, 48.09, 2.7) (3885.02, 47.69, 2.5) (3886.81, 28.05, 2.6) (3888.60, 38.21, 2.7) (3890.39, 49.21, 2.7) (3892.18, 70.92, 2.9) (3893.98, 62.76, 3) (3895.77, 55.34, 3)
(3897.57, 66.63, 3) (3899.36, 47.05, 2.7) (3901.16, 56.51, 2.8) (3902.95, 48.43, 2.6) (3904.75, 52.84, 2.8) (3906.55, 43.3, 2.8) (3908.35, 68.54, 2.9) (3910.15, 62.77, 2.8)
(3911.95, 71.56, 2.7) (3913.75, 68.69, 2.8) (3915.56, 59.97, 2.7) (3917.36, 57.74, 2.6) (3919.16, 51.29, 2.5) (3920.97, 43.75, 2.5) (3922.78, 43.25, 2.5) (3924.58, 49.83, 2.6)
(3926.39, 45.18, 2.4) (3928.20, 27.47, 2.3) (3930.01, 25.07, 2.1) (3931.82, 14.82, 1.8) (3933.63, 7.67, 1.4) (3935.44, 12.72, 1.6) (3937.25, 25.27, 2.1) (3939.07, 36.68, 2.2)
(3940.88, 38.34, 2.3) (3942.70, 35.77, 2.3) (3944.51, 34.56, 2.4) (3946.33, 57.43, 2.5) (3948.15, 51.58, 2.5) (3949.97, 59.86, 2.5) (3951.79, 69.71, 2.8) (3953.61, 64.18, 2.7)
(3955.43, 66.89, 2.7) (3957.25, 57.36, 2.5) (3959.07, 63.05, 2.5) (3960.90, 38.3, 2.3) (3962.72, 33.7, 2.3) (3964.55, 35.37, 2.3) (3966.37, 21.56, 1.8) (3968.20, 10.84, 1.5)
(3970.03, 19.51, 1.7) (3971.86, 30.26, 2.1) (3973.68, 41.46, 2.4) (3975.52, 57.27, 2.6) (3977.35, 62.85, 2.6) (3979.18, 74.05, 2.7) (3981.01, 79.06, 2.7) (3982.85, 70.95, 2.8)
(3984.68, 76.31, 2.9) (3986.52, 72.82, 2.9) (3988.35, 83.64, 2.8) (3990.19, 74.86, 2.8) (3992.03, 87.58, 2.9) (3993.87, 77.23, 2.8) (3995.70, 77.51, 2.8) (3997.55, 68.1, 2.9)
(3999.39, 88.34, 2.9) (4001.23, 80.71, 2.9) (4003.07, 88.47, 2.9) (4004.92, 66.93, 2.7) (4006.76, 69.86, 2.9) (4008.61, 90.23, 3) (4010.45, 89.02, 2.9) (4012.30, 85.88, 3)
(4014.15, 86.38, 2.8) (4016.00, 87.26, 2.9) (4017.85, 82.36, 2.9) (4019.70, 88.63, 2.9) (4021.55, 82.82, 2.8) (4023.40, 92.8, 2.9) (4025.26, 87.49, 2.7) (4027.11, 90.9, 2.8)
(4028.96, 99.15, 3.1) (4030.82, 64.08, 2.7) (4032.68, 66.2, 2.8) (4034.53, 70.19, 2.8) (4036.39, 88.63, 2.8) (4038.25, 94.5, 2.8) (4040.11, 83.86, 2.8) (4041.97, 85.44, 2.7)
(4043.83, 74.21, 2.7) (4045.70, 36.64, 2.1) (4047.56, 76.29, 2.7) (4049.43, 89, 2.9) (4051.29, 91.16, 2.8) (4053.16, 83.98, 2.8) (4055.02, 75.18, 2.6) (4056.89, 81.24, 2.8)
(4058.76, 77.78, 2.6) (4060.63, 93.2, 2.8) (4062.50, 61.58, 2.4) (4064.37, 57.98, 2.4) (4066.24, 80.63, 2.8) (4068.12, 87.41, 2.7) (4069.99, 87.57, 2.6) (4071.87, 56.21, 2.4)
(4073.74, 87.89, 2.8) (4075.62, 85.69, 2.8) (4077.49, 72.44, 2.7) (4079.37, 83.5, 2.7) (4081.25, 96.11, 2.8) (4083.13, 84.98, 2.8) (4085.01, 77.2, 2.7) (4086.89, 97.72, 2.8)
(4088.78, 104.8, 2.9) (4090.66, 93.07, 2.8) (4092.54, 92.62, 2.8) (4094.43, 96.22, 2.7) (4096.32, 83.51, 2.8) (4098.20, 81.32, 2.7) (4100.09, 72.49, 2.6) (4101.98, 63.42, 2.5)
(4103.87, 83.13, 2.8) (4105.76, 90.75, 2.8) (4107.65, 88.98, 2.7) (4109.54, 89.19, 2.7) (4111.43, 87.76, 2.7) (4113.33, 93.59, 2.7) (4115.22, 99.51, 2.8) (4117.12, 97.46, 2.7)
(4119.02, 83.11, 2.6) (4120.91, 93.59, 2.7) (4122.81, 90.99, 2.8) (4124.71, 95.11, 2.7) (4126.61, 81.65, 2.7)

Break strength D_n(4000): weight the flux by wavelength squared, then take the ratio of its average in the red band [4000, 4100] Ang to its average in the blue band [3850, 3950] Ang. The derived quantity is 1.95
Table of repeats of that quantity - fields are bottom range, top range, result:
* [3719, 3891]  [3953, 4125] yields 1.90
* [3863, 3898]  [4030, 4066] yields 1.71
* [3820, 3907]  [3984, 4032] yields 2.05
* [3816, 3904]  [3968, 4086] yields 1.95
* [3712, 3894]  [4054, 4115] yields 2.06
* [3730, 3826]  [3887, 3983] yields 1.04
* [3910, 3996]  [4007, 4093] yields 1.72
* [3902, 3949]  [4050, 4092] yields 2.05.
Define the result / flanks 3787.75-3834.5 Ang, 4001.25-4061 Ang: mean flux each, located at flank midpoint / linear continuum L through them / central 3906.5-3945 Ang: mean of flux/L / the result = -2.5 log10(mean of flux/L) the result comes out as 0.44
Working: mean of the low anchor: 44.4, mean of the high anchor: 81.7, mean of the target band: 42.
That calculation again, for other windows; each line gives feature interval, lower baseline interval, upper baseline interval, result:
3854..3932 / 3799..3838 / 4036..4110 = 0.11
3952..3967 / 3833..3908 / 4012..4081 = 0.27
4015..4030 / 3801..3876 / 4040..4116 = -0.21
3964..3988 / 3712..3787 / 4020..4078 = 0.38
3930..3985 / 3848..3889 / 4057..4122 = 0.35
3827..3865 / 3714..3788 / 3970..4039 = 0.48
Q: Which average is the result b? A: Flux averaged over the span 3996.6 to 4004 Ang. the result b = 81.3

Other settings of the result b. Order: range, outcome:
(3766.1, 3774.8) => 61.8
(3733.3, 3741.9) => 33.5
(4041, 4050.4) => 72.4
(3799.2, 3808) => 60.8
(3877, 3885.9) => 44.4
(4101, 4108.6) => 81.6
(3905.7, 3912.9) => 61.7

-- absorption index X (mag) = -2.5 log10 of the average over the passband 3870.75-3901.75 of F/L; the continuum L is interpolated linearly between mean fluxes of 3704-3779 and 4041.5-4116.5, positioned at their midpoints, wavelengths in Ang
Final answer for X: 0.277 mag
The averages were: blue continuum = 47.5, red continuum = 82.6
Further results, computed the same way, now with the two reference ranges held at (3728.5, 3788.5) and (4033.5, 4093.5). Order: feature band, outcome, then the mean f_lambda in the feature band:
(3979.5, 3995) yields -0.059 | 77.7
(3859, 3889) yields 0.378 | 43.7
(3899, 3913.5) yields 0.141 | 57.3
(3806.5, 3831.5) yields 0.362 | 40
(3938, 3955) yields 0.356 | 50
